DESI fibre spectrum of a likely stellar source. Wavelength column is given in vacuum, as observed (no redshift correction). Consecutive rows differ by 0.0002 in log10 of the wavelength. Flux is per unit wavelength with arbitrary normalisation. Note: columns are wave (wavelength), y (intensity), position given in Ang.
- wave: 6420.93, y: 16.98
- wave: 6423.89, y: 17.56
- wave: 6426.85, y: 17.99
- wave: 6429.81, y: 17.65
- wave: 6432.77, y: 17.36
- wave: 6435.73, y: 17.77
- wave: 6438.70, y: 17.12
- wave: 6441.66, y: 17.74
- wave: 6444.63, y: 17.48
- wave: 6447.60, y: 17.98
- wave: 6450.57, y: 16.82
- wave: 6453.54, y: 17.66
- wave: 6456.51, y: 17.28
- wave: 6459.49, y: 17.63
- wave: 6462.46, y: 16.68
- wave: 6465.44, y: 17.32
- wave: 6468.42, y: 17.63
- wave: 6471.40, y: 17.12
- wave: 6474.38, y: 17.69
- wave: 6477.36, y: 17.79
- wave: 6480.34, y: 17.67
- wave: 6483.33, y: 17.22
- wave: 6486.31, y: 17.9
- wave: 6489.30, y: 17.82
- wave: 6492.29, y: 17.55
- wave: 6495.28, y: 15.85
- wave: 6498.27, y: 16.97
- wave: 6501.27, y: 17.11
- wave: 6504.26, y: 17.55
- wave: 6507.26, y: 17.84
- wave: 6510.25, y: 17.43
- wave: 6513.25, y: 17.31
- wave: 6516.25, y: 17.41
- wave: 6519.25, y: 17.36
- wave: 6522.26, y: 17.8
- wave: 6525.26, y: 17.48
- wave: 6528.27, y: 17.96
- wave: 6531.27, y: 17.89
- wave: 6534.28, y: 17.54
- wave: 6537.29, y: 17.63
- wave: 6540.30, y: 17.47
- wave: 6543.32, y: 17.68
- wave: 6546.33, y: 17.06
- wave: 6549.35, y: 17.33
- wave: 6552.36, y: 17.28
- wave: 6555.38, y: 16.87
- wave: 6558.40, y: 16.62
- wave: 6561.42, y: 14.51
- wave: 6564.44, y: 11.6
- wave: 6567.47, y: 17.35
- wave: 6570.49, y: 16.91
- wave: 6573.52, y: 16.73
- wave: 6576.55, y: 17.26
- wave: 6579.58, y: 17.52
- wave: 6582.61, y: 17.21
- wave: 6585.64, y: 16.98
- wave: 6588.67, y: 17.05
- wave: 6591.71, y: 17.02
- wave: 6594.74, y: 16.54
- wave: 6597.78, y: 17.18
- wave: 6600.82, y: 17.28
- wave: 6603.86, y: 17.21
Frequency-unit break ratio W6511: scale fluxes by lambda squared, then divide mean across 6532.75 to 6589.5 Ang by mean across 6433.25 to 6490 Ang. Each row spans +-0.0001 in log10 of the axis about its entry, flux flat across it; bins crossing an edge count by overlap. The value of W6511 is 0.99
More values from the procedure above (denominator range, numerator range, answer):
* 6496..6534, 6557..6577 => 0.92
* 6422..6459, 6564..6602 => 1.00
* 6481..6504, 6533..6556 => 1.02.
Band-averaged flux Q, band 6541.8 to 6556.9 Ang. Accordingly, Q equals 17.2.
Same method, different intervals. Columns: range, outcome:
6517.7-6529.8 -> 17.7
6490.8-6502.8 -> 16.9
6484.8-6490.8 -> 17.9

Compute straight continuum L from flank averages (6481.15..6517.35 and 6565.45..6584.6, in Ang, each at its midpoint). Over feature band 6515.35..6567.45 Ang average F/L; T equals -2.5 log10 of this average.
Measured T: 0.02 mag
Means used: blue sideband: 17.3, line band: 16.9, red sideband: 17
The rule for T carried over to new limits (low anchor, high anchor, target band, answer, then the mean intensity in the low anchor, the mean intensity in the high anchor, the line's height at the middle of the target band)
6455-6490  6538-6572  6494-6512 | 0.00 mag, 17.5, 16.5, 17.1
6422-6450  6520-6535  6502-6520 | 0.01 mag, 17.6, 17.7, 17.7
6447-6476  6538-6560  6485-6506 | 0.00 mag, 17.4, 17.2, 17.3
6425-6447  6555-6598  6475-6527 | -0.02 mag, 17.6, 16.5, 17.1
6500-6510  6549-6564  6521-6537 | -0.05 mag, 17.5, 16.1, 16.9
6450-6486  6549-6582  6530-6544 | -0.06 mag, 17.4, 16.4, 16.7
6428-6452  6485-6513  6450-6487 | 0.00 mag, 17.5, 17.3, 17.4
